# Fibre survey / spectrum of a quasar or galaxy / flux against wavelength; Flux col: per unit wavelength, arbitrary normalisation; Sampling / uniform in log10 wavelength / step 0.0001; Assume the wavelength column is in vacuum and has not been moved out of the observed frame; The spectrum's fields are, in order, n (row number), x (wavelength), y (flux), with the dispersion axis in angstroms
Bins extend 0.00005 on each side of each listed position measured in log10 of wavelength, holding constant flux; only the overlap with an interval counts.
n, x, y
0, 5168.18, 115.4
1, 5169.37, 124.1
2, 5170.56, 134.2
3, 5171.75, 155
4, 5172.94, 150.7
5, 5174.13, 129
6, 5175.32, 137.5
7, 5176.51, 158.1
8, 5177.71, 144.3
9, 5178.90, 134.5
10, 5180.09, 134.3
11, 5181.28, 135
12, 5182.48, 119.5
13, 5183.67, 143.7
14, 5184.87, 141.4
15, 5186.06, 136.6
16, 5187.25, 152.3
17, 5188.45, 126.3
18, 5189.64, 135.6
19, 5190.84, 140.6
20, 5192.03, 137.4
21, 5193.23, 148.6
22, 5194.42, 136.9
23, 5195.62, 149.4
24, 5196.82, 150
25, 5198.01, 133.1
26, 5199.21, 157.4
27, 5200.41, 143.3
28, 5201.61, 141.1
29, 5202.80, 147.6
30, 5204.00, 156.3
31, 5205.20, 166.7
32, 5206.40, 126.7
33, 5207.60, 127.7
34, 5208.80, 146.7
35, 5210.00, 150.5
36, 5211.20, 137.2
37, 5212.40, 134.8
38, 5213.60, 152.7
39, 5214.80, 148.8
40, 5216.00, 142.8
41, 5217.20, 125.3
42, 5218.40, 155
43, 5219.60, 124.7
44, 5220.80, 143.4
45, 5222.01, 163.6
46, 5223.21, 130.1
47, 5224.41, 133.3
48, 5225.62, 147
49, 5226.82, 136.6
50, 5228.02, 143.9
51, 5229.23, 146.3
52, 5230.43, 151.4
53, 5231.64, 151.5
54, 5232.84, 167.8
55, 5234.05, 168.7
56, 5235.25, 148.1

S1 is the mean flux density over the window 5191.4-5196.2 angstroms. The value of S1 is 143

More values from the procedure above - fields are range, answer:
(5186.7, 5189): 139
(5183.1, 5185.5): 142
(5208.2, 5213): 142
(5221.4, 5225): 142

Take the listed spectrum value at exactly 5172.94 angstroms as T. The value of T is 150.7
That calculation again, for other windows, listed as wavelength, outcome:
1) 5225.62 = 147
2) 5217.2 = 125.3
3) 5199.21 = 157.4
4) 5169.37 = 124.1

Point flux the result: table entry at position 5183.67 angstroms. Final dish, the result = 143.7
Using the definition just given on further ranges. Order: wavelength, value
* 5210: 150.5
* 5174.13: 129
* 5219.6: 124.7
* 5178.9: 134.5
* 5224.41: 133.3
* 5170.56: 134.2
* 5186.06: 136.6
